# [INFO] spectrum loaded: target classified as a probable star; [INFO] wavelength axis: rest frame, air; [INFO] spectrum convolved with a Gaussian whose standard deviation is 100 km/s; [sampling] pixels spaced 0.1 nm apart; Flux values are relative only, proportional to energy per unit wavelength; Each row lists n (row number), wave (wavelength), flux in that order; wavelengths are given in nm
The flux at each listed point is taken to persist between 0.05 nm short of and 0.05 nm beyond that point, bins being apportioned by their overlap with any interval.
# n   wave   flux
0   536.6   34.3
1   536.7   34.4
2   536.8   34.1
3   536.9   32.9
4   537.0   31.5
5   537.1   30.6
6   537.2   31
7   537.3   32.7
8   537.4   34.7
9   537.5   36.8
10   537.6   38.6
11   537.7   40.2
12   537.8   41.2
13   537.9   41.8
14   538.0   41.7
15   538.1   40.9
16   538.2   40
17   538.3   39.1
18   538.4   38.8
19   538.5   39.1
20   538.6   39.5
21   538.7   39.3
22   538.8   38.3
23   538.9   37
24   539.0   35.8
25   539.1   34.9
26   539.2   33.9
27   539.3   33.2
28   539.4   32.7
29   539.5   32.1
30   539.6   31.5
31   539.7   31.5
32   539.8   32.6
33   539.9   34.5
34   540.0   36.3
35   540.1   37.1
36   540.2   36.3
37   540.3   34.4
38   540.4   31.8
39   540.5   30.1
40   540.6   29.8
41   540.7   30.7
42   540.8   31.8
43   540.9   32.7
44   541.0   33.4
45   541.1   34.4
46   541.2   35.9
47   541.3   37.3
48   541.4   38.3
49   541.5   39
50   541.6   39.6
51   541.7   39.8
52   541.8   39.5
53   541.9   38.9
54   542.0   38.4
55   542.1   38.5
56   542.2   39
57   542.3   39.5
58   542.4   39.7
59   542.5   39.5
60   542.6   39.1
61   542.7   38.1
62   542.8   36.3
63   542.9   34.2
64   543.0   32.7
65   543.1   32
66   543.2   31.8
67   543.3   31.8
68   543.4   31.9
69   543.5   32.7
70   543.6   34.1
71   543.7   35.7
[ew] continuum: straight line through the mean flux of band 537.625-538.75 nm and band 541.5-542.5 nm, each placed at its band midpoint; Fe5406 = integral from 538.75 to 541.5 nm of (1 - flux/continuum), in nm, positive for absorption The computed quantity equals 0.39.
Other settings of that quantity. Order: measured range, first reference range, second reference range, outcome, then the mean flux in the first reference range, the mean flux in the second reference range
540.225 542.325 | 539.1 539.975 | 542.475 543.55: -0.130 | 33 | 34.4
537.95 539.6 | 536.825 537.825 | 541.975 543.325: -0.084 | 34.8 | 36.5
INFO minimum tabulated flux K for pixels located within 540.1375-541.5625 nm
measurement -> 29.8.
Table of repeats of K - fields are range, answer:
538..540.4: 31.5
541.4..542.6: 38.4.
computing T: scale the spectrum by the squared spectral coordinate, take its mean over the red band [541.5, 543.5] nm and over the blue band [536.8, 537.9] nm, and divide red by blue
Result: 1.1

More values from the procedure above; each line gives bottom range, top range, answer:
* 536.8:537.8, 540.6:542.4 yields 1.08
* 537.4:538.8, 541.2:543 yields 0.98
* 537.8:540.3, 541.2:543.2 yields 1.04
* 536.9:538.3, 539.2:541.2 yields 0.90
